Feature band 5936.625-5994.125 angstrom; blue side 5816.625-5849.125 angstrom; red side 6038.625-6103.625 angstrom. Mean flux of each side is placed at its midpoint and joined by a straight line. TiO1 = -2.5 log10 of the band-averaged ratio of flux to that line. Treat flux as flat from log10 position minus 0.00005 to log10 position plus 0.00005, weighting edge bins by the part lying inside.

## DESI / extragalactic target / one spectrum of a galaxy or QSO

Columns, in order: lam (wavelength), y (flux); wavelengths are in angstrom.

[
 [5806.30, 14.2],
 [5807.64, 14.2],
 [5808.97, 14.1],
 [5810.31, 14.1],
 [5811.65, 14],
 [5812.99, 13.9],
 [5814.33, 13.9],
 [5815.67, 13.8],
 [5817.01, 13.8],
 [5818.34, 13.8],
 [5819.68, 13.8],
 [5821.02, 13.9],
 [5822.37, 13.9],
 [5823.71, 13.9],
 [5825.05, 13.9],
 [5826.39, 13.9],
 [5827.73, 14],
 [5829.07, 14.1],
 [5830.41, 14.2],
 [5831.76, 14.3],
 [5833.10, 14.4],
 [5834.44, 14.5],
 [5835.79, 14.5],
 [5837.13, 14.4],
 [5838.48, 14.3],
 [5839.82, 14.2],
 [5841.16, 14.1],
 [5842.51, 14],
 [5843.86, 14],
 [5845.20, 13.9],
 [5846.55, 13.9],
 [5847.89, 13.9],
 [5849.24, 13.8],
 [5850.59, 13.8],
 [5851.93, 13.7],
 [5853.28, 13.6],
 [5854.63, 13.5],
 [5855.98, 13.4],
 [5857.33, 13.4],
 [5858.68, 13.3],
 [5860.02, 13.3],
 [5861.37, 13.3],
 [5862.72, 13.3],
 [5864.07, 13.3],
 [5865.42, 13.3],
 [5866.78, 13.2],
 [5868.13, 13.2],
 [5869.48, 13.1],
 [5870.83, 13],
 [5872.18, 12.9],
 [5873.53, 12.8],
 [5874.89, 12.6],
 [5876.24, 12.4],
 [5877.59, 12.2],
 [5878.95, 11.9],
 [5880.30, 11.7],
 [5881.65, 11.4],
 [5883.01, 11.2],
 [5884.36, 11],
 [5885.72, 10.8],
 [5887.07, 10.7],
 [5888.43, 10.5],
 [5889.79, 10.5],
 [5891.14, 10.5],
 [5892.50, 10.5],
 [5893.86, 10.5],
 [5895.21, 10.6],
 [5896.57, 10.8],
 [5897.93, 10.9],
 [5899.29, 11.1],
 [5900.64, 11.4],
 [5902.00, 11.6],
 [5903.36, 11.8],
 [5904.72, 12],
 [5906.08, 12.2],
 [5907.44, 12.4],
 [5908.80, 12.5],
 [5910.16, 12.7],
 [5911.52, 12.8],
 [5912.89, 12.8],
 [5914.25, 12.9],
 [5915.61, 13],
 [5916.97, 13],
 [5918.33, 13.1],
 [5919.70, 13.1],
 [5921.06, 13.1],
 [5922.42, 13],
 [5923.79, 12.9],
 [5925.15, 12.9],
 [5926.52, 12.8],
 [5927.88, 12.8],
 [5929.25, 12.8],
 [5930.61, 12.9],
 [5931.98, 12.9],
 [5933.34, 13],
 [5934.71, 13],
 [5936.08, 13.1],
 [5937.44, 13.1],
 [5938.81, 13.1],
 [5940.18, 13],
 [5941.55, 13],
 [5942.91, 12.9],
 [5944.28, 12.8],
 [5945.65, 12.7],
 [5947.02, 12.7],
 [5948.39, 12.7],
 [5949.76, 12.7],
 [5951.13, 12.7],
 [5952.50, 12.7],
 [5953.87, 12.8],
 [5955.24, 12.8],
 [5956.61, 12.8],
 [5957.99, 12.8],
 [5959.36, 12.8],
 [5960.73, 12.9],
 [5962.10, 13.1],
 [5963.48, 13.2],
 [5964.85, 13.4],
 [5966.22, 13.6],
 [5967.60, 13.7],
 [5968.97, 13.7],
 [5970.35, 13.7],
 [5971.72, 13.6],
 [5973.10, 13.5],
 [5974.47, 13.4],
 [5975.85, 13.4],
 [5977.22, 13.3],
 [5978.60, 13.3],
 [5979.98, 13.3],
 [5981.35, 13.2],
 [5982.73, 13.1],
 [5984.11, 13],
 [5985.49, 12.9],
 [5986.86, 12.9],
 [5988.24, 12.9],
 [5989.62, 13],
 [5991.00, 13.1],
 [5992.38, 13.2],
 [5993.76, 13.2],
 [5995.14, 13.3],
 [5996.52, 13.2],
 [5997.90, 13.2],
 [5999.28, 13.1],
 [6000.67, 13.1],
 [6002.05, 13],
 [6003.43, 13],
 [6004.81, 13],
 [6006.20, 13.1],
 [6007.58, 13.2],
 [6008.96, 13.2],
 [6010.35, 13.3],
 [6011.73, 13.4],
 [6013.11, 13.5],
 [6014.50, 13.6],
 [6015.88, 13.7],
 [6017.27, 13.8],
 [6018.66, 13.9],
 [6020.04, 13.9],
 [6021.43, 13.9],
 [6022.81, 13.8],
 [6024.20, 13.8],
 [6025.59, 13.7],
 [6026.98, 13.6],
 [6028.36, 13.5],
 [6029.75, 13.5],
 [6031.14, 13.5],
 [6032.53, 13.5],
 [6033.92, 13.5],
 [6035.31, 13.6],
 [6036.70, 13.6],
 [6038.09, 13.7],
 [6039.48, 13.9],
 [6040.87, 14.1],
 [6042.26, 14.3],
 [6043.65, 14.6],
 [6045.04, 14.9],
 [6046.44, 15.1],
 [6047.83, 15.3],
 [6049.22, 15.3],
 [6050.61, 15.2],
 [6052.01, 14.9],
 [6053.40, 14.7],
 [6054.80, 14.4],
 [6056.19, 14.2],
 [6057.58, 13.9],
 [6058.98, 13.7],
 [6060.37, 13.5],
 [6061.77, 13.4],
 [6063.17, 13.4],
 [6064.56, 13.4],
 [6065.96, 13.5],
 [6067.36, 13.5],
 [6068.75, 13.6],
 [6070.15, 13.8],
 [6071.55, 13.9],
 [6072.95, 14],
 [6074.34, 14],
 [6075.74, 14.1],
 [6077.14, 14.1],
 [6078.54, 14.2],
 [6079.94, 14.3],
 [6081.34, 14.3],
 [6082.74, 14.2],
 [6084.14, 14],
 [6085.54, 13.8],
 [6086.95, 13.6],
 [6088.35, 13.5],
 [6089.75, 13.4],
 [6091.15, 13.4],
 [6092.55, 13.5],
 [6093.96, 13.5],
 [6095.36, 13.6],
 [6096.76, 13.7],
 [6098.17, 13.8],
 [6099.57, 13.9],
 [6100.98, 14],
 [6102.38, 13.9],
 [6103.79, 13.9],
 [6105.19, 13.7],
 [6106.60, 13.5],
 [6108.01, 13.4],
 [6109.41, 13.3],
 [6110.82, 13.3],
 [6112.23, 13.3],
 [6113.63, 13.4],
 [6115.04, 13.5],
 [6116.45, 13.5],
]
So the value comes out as 0.076 mag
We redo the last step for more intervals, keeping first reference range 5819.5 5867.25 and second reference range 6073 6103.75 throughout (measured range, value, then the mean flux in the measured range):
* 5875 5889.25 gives 0.21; 11.4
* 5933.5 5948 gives 0.07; 12.9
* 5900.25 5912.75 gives 0.14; 12.2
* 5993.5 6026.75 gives 0.03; 13.4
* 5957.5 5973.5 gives 0.04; 13.3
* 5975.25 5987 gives 0.05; 13.2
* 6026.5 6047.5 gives -0.01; 14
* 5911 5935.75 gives 0.07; 12.9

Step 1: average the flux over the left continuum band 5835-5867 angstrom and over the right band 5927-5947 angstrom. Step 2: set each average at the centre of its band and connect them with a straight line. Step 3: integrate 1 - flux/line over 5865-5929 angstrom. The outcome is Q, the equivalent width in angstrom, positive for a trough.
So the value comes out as 5.8 angstrom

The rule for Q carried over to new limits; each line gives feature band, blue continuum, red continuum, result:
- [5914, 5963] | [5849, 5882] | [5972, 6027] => 1.06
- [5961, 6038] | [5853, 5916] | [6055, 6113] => -1.83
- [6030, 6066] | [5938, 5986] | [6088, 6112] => -1.91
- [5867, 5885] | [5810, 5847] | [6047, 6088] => 2.26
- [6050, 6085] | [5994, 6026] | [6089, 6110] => -1.15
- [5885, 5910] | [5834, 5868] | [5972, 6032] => 4.41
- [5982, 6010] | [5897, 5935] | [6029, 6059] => 1.07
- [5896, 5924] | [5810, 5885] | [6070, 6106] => 2.55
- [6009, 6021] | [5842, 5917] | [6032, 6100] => -0.05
